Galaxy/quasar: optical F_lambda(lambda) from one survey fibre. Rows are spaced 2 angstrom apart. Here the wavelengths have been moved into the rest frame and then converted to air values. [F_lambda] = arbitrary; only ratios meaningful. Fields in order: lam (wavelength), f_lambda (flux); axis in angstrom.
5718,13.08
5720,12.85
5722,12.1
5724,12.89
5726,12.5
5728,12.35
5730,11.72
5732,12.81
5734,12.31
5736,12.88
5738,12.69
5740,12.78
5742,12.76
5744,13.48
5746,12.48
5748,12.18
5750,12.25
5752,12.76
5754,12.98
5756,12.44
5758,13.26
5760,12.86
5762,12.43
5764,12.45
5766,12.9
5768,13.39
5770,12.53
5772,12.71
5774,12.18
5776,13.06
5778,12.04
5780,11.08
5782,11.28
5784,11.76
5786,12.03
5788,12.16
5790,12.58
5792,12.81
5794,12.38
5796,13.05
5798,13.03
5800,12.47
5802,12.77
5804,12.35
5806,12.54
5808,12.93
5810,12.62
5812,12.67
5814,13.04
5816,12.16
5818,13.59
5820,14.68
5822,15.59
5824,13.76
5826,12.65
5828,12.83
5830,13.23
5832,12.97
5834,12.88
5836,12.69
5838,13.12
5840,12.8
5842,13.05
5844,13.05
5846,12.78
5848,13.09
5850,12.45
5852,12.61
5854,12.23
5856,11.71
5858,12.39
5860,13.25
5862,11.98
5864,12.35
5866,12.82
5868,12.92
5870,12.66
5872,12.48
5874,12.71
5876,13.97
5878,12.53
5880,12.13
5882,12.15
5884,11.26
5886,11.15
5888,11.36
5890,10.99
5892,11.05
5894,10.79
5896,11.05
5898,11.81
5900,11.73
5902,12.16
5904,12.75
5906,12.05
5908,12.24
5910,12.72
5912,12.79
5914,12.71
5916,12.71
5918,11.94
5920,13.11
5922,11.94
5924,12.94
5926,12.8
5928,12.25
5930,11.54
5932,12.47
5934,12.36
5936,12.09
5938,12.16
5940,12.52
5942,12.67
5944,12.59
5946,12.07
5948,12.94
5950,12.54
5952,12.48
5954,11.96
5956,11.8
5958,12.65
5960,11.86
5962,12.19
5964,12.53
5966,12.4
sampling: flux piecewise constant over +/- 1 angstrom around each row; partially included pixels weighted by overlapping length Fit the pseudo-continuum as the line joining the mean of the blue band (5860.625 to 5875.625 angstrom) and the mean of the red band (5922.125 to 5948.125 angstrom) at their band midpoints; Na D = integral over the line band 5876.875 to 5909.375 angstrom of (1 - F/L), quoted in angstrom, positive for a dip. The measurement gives 2.1 angstrom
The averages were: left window 12.6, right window 12.4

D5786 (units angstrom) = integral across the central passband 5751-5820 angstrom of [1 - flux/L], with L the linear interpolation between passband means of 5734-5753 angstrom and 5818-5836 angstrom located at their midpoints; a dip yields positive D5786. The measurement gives 2.6 angstrom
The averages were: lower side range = 12.7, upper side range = 13.5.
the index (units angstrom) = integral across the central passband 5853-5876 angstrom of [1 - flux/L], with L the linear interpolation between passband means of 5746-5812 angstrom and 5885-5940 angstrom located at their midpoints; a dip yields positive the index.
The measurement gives -0.63 angstrom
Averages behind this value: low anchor 12.5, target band 12.6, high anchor 12.1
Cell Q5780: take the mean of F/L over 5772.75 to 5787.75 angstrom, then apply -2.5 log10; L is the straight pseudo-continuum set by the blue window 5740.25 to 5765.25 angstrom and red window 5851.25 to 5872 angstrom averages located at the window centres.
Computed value 0.06 mag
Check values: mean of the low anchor 12.7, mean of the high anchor 12.5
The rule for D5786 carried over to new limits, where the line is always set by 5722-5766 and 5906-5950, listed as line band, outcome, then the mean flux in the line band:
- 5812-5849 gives -1.96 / 13.2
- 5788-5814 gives -0.22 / 12.7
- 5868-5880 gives -0.30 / 12.8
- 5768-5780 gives 0.13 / 12.5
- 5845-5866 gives 0.03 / 12.5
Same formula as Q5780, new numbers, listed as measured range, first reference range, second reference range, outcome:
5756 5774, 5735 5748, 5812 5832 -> 0.02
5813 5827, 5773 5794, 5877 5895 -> -0.15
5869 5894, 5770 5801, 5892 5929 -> 0.02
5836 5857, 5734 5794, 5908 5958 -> -0.02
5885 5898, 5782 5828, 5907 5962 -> 0.13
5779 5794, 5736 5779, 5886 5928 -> 0.05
